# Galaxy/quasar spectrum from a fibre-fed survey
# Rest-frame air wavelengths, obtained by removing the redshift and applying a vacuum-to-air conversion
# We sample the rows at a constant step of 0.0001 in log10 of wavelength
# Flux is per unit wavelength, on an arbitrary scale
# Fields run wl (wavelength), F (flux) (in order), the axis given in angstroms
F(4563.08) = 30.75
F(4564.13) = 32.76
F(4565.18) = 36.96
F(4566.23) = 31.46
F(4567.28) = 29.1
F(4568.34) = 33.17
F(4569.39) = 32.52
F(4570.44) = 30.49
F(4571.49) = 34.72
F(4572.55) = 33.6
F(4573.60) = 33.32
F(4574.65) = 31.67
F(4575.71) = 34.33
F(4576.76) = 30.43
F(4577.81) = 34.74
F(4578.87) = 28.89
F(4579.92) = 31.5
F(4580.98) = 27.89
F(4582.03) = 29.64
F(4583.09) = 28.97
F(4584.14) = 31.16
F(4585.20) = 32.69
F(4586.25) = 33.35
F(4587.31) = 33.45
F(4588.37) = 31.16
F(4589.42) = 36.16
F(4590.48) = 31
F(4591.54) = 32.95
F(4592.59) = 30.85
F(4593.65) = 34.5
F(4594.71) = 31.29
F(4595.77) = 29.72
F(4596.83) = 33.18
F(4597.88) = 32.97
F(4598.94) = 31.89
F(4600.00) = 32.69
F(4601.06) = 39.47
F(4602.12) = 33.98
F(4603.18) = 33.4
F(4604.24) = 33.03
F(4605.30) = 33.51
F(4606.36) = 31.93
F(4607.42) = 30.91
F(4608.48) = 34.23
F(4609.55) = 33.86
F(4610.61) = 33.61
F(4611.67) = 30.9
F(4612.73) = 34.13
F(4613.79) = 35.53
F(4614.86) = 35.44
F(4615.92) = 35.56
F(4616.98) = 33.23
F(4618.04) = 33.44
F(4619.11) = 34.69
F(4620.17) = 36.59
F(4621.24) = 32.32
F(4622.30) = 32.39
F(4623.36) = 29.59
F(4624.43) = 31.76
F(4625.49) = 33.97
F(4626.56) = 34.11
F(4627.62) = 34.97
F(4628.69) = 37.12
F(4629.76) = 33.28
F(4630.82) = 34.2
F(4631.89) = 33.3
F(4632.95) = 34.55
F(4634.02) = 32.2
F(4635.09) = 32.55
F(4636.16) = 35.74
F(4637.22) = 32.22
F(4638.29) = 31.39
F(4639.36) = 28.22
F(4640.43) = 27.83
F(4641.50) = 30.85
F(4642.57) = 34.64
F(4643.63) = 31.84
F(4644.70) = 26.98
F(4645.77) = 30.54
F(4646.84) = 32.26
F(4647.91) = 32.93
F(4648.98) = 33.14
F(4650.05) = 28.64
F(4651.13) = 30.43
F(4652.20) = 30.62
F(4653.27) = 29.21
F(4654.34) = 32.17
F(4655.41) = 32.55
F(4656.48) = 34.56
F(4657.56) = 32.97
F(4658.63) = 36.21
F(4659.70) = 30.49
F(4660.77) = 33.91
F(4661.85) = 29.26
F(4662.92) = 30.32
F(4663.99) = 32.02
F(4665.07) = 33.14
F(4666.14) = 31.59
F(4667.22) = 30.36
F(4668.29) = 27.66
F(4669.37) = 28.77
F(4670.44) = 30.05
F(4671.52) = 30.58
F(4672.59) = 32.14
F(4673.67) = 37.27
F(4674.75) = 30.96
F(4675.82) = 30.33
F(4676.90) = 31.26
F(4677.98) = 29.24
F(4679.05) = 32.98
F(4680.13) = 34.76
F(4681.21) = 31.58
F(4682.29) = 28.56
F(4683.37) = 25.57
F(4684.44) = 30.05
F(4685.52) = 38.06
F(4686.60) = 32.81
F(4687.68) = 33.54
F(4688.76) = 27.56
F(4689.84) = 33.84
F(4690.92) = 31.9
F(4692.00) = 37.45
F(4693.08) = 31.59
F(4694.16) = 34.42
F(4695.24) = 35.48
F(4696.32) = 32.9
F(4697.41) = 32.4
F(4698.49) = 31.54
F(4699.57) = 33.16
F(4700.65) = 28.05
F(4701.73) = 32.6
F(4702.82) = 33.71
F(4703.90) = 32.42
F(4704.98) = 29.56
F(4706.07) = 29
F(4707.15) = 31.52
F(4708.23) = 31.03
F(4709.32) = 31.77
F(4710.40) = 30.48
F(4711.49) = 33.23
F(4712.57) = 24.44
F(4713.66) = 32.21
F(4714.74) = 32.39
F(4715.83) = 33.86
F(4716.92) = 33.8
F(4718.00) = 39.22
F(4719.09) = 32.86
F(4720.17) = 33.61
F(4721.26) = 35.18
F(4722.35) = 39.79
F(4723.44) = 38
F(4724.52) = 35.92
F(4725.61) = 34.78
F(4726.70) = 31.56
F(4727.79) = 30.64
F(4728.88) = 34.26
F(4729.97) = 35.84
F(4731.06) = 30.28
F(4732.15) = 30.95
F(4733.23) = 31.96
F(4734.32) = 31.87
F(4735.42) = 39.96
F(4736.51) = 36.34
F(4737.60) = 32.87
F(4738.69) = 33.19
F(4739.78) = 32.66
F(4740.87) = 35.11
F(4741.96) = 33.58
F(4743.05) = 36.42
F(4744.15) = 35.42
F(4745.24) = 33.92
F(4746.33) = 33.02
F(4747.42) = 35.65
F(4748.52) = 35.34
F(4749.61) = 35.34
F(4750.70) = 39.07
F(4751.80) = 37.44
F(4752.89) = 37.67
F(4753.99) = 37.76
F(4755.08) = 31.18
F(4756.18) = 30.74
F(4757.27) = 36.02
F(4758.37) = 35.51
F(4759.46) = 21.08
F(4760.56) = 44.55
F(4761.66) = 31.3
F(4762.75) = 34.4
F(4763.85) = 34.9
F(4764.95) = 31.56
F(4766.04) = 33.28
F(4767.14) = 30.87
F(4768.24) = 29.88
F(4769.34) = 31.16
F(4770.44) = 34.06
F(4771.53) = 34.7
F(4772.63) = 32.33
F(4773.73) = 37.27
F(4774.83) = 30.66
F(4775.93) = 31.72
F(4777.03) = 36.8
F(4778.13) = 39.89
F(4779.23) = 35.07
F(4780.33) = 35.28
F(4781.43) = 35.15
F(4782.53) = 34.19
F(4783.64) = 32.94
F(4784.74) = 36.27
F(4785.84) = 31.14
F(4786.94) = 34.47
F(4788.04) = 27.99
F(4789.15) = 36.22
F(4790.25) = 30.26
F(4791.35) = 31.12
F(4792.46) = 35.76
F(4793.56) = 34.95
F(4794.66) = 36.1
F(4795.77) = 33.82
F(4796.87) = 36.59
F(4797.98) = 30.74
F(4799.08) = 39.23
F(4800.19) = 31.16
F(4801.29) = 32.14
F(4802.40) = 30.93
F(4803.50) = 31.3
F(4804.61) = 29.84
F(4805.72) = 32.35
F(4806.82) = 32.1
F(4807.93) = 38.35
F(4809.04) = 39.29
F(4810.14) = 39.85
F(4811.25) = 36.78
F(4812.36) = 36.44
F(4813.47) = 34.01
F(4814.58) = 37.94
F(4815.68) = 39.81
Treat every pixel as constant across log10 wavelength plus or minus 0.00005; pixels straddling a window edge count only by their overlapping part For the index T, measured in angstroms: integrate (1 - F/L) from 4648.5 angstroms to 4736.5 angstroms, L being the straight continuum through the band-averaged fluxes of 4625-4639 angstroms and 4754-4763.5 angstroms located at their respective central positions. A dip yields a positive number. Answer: 3.3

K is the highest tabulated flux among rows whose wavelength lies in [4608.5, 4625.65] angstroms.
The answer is 36.59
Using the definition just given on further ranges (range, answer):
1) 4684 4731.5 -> 39.79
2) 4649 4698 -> 38.06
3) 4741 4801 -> 44.55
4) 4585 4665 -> 39.47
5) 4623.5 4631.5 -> 37.12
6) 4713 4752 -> 39.96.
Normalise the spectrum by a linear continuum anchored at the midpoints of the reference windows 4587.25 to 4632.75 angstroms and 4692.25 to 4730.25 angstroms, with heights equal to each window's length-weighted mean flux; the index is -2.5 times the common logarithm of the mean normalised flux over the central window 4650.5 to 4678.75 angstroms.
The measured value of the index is 0.06 mag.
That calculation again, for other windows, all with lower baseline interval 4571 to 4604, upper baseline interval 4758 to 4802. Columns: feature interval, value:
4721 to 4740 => -0.03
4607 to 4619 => -0.04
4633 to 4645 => 0.04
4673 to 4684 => 0.06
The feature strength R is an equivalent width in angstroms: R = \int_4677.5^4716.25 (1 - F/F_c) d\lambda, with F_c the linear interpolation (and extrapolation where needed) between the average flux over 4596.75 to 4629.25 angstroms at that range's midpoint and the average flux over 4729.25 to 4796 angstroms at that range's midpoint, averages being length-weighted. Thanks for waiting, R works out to 2.4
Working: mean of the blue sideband 33.7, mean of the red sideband 34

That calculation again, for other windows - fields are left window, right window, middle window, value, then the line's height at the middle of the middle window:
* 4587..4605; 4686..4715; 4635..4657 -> 0.76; 32.5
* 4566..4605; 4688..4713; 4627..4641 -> -0.35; 32.1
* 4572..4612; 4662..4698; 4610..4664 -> -0.75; 32.1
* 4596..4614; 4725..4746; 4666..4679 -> 1.04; 33.6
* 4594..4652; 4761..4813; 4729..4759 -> -0.86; 33.6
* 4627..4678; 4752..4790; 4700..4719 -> 0.59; 32.8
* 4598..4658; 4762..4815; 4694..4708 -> 0.58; 33.4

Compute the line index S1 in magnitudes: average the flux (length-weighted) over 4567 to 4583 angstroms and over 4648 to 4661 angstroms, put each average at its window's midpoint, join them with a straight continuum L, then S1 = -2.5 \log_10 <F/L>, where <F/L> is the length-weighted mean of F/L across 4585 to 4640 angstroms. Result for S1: -0.05 mag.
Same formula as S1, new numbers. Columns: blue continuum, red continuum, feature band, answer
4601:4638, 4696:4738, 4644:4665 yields 0.06 mag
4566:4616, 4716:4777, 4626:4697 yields 0.04 mag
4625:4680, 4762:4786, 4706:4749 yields -0.02 mag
